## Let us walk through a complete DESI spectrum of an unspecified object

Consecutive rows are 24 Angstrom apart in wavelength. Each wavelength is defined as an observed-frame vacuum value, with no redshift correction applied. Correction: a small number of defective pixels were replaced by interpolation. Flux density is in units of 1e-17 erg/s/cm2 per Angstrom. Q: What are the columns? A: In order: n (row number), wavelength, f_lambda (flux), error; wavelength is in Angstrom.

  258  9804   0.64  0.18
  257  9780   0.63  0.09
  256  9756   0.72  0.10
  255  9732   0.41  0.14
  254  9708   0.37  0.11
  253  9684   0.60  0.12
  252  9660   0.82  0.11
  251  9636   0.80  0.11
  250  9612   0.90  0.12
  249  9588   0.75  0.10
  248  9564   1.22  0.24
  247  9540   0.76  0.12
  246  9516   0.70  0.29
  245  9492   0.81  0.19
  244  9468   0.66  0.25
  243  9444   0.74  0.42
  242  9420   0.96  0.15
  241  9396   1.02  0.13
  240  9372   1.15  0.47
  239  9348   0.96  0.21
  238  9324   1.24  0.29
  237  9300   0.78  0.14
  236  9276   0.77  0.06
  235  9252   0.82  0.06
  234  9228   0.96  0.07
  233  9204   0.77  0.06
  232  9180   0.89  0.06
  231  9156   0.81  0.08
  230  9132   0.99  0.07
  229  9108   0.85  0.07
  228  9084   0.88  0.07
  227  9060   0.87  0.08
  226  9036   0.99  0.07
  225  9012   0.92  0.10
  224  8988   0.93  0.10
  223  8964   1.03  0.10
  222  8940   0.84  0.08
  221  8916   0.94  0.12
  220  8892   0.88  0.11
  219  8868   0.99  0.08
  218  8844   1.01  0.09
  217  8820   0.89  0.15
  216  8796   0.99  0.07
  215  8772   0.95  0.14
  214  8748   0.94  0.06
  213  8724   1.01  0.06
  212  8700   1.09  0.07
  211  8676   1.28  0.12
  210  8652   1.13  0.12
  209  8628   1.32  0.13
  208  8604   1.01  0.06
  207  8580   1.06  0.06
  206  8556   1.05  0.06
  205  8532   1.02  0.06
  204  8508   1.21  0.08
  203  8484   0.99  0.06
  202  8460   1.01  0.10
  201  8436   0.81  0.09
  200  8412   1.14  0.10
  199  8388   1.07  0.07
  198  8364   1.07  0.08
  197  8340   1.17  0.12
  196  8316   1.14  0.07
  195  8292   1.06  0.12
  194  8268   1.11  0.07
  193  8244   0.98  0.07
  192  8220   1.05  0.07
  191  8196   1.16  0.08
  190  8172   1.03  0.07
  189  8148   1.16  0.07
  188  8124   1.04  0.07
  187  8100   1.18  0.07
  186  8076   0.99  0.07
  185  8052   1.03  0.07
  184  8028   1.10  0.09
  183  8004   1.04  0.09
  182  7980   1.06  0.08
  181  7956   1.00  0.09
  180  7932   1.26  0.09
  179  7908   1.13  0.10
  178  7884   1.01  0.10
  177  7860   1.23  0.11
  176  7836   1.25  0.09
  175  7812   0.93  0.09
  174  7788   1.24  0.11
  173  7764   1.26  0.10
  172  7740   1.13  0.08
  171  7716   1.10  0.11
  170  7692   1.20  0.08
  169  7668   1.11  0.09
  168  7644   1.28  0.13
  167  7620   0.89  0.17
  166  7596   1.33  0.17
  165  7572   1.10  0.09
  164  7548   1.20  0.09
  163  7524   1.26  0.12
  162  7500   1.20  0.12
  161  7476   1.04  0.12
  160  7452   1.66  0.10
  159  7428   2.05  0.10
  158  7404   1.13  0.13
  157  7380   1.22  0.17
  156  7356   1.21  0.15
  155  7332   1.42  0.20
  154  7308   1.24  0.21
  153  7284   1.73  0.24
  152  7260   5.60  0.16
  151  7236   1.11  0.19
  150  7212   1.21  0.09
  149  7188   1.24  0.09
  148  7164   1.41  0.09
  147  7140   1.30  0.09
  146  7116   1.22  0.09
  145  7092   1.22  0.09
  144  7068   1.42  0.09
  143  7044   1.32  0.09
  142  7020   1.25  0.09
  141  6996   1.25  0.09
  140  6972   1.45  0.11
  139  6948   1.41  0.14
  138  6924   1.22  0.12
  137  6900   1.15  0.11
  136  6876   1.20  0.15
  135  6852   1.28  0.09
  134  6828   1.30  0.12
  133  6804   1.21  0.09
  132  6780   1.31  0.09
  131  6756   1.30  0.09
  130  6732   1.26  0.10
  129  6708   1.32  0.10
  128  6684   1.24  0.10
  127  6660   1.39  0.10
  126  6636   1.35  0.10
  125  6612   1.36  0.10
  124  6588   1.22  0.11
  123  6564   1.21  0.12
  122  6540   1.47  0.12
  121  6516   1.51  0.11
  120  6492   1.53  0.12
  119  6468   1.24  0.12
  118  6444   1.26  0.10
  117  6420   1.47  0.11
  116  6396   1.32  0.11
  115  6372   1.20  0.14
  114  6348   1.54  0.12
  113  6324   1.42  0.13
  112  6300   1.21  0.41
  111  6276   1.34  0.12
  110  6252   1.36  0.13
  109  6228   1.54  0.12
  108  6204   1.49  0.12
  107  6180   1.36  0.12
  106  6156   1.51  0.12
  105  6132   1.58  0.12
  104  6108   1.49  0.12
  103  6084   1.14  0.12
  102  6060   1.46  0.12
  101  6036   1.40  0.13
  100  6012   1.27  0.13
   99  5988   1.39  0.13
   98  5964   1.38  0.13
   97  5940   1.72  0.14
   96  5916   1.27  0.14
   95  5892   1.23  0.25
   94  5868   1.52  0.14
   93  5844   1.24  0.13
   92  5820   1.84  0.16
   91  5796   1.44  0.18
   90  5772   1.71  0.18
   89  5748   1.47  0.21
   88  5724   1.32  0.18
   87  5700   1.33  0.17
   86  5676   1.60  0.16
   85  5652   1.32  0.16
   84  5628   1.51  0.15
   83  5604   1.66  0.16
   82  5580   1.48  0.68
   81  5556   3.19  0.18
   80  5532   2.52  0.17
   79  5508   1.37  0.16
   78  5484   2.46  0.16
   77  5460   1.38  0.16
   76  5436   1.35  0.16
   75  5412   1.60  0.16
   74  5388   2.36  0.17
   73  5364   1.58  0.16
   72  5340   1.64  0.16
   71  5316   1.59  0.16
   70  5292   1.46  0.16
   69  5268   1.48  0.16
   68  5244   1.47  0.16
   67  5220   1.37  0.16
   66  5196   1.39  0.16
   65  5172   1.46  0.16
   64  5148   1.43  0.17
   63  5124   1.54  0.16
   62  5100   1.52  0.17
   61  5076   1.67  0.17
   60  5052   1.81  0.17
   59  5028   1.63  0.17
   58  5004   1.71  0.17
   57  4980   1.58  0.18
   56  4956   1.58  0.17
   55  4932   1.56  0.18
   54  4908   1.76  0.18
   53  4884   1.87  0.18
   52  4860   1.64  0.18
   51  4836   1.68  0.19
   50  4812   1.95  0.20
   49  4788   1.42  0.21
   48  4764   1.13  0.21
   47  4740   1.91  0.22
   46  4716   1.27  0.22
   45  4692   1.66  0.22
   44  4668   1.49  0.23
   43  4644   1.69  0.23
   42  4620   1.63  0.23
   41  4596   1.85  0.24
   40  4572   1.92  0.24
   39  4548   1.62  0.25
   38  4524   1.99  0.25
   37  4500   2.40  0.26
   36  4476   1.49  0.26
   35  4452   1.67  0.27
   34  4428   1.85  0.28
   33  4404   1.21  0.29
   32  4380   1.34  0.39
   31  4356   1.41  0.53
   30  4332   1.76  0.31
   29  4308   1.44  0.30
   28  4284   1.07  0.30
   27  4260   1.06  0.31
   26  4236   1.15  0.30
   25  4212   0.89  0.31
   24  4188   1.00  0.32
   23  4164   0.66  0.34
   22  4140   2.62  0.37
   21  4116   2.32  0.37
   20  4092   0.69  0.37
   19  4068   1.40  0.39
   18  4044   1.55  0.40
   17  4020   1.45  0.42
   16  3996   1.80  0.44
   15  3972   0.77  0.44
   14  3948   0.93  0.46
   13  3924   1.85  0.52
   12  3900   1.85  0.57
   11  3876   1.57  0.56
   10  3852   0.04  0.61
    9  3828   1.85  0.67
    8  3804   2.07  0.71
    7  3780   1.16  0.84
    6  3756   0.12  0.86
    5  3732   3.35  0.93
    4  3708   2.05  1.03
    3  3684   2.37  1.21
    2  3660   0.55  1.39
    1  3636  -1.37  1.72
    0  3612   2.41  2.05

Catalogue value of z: 0.11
